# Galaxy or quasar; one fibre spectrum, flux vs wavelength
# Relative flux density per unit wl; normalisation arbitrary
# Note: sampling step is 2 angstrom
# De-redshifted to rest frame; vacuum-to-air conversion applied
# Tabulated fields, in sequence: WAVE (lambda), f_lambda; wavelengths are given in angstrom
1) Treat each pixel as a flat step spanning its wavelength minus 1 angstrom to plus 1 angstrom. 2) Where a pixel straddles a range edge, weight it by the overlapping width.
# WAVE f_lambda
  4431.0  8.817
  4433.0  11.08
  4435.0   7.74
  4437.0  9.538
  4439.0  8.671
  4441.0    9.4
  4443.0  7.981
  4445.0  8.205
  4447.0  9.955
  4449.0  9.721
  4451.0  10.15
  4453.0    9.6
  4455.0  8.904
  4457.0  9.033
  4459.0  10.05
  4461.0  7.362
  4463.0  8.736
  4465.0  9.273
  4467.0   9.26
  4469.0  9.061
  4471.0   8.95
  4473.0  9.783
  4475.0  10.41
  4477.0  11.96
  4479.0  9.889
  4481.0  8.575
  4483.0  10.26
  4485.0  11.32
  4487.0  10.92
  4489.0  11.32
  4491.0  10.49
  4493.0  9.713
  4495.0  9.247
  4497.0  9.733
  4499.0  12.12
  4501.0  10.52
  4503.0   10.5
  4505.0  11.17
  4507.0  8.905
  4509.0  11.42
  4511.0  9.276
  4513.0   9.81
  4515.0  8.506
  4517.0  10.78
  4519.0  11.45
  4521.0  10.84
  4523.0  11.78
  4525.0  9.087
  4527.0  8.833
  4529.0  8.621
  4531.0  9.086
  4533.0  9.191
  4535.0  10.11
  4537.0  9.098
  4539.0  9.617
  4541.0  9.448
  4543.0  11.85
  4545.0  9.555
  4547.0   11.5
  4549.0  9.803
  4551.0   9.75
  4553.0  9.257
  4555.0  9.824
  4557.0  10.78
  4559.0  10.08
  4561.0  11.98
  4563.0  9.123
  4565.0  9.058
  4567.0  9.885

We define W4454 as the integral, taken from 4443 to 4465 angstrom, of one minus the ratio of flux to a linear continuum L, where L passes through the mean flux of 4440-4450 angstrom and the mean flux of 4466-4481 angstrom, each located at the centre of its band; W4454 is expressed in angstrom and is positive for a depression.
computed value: 0.4 angstrom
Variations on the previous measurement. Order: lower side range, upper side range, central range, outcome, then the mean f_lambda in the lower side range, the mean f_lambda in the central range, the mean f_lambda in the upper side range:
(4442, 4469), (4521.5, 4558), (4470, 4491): -2.3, 9.09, 10.3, 9.86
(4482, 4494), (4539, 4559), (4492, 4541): 2.2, 10.7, 9.96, 10.2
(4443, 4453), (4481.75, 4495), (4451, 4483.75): 1.5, 9.36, 9.46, 10.5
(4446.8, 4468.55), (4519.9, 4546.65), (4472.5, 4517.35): -3.6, 9.25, 10.3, 9.83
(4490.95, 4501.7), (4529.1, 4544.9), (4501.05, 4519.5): -0.2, 10.3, 10.2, 9.69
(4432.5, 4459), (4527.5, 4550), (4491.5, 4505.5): -1.3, 9.23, 10.4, 9.79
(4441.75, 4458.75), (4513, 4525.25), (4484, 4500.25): -1.0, 9.23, 10.6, 10.4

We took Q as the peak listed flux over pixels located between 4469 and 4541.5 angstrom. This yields 12.12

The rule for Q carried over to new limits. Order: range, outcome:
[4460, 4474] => 9.783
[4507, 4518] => 11.42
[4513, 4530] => 11.78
